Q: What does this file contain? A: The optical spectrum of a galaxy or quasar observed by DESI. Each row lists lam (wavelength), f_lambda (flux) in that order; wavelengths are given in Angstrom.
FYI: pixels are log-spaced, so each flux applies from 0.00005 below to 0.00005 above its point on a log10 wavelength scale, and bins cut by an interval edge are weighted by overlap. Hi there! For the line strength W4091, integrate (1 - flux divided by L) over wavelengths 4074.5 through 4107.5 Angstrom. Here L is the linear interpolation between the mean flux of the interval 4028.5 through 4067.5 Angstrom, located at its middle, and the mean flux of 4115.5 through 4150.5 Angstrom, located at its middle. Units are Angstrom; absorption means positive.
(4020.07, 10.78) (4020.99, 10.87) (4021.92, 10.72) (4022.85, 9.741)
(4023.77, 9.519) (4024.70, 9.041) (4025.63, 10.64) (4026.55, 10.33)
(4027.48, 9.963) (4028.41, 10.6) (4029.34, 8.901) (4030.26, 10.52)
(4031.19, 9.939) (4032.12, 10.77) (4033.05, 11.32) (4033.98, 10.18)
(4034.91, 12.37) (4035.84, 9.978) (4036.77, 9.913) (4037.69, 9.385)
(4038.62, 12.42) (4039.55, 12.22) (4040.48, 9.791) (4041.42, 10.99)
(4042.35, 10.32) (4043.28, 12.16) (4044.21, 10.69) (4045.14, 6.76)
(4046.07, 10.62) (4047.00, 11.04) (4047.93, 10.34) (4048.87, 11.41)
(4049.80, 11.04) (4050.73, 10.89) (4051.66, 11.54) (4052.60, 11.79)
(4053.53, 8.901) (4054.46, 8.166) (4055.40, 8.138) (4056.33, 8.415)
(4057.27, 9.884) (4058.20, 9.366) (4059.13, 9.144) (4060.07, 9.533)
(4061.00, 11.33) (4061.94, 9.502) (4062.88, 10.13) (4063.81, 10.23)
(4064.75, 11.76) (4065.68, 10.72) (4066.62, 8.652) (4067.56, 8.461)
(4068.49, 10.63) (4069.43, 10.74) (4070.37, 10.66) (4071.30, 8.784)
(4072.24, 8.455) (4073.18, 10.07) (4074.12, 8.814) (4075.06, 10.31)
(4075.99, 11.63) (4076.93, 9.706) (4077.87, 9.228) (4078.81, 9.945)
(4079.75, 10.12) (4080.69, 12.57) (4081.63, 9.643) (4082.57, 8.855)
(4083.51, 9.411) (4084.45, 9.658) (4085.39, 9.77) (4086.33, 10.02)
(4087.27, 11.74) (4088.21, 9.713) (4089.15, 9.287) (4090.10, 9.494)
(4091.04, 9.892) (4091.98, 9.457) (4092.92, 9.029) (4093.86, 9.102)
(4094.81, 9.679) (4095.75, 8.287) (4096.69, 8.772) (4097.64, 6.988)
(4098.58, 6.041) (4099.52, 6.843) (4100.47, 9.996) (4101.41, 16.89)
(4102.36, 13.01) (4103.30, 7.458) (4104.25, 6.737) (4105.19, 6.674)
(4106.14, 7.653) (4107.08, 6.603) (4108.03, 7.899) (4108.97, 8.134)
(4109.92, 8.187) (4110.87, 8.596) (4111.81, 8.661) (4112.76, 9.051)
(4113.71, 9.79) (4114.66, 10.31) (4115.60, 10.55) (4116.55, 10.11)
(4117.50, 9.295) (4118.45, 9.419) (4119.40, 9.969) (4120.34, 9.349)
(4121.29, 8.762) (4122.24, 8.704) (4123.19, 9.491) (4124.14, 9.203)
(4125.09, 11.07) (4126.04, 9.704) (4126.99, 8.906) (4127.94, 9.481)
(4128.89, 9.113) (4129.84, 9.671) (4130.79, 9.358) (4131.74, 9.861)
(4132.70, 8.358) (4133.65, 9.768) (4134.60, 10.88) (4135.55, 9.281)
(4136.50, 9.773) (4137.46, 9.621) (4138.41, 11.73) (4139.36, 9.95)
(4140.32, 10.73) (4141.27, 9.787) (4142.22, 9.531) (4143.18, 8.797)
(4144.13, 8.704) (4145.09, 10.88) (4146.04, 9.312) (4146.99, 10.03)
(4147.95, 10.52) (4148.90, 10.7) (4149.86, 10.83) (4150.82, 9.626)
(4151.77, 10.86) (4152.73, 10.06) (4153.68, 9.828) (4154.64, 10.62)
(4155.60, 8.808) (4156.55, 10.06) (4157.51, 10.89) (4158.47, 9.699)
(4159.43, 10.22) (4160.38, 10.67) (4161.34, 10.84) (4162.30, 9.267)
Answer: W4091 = 1.9 Angstrom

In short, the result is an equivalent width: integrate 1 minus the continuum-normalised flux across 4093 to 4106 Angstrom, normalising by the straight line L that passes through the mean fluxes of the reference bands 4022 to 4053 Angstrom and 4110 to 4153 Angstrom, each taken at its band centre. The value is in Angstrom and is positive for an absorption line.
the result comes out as 1.4 Angstrom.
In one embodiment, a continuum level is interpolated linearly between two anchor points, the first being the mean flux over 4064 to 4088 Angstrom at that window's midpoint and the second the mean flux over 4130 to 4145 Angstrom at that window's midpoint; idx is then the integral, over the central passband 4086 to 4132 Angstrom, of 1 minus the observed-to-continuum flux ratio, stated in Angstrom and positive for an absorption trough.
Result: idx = 3.1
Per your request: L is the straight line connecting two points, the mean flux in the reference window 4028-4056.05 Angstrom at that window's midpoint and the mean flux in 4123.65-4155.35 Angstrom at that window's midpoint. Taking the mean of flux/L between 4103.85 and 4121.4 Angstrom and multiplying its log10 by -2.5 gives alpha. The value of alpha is 0.15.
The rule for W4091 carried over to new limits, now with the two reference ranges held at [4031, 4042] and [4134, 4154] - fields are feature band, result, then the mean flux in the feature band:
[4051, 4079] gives 2.0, 9.83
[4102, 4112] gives 2.2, 8.08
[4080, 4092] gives 0.5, 9.98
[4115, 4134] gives 1.3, 9.51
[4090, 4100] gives 1.9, 8.47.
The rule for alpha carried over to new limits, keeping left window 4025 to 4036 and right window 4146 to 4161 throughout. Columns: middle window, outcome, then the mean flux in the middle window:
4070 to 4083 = 0.048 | 9.91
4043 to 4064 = 0.040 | 10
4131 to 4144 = 0.046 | 9.81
